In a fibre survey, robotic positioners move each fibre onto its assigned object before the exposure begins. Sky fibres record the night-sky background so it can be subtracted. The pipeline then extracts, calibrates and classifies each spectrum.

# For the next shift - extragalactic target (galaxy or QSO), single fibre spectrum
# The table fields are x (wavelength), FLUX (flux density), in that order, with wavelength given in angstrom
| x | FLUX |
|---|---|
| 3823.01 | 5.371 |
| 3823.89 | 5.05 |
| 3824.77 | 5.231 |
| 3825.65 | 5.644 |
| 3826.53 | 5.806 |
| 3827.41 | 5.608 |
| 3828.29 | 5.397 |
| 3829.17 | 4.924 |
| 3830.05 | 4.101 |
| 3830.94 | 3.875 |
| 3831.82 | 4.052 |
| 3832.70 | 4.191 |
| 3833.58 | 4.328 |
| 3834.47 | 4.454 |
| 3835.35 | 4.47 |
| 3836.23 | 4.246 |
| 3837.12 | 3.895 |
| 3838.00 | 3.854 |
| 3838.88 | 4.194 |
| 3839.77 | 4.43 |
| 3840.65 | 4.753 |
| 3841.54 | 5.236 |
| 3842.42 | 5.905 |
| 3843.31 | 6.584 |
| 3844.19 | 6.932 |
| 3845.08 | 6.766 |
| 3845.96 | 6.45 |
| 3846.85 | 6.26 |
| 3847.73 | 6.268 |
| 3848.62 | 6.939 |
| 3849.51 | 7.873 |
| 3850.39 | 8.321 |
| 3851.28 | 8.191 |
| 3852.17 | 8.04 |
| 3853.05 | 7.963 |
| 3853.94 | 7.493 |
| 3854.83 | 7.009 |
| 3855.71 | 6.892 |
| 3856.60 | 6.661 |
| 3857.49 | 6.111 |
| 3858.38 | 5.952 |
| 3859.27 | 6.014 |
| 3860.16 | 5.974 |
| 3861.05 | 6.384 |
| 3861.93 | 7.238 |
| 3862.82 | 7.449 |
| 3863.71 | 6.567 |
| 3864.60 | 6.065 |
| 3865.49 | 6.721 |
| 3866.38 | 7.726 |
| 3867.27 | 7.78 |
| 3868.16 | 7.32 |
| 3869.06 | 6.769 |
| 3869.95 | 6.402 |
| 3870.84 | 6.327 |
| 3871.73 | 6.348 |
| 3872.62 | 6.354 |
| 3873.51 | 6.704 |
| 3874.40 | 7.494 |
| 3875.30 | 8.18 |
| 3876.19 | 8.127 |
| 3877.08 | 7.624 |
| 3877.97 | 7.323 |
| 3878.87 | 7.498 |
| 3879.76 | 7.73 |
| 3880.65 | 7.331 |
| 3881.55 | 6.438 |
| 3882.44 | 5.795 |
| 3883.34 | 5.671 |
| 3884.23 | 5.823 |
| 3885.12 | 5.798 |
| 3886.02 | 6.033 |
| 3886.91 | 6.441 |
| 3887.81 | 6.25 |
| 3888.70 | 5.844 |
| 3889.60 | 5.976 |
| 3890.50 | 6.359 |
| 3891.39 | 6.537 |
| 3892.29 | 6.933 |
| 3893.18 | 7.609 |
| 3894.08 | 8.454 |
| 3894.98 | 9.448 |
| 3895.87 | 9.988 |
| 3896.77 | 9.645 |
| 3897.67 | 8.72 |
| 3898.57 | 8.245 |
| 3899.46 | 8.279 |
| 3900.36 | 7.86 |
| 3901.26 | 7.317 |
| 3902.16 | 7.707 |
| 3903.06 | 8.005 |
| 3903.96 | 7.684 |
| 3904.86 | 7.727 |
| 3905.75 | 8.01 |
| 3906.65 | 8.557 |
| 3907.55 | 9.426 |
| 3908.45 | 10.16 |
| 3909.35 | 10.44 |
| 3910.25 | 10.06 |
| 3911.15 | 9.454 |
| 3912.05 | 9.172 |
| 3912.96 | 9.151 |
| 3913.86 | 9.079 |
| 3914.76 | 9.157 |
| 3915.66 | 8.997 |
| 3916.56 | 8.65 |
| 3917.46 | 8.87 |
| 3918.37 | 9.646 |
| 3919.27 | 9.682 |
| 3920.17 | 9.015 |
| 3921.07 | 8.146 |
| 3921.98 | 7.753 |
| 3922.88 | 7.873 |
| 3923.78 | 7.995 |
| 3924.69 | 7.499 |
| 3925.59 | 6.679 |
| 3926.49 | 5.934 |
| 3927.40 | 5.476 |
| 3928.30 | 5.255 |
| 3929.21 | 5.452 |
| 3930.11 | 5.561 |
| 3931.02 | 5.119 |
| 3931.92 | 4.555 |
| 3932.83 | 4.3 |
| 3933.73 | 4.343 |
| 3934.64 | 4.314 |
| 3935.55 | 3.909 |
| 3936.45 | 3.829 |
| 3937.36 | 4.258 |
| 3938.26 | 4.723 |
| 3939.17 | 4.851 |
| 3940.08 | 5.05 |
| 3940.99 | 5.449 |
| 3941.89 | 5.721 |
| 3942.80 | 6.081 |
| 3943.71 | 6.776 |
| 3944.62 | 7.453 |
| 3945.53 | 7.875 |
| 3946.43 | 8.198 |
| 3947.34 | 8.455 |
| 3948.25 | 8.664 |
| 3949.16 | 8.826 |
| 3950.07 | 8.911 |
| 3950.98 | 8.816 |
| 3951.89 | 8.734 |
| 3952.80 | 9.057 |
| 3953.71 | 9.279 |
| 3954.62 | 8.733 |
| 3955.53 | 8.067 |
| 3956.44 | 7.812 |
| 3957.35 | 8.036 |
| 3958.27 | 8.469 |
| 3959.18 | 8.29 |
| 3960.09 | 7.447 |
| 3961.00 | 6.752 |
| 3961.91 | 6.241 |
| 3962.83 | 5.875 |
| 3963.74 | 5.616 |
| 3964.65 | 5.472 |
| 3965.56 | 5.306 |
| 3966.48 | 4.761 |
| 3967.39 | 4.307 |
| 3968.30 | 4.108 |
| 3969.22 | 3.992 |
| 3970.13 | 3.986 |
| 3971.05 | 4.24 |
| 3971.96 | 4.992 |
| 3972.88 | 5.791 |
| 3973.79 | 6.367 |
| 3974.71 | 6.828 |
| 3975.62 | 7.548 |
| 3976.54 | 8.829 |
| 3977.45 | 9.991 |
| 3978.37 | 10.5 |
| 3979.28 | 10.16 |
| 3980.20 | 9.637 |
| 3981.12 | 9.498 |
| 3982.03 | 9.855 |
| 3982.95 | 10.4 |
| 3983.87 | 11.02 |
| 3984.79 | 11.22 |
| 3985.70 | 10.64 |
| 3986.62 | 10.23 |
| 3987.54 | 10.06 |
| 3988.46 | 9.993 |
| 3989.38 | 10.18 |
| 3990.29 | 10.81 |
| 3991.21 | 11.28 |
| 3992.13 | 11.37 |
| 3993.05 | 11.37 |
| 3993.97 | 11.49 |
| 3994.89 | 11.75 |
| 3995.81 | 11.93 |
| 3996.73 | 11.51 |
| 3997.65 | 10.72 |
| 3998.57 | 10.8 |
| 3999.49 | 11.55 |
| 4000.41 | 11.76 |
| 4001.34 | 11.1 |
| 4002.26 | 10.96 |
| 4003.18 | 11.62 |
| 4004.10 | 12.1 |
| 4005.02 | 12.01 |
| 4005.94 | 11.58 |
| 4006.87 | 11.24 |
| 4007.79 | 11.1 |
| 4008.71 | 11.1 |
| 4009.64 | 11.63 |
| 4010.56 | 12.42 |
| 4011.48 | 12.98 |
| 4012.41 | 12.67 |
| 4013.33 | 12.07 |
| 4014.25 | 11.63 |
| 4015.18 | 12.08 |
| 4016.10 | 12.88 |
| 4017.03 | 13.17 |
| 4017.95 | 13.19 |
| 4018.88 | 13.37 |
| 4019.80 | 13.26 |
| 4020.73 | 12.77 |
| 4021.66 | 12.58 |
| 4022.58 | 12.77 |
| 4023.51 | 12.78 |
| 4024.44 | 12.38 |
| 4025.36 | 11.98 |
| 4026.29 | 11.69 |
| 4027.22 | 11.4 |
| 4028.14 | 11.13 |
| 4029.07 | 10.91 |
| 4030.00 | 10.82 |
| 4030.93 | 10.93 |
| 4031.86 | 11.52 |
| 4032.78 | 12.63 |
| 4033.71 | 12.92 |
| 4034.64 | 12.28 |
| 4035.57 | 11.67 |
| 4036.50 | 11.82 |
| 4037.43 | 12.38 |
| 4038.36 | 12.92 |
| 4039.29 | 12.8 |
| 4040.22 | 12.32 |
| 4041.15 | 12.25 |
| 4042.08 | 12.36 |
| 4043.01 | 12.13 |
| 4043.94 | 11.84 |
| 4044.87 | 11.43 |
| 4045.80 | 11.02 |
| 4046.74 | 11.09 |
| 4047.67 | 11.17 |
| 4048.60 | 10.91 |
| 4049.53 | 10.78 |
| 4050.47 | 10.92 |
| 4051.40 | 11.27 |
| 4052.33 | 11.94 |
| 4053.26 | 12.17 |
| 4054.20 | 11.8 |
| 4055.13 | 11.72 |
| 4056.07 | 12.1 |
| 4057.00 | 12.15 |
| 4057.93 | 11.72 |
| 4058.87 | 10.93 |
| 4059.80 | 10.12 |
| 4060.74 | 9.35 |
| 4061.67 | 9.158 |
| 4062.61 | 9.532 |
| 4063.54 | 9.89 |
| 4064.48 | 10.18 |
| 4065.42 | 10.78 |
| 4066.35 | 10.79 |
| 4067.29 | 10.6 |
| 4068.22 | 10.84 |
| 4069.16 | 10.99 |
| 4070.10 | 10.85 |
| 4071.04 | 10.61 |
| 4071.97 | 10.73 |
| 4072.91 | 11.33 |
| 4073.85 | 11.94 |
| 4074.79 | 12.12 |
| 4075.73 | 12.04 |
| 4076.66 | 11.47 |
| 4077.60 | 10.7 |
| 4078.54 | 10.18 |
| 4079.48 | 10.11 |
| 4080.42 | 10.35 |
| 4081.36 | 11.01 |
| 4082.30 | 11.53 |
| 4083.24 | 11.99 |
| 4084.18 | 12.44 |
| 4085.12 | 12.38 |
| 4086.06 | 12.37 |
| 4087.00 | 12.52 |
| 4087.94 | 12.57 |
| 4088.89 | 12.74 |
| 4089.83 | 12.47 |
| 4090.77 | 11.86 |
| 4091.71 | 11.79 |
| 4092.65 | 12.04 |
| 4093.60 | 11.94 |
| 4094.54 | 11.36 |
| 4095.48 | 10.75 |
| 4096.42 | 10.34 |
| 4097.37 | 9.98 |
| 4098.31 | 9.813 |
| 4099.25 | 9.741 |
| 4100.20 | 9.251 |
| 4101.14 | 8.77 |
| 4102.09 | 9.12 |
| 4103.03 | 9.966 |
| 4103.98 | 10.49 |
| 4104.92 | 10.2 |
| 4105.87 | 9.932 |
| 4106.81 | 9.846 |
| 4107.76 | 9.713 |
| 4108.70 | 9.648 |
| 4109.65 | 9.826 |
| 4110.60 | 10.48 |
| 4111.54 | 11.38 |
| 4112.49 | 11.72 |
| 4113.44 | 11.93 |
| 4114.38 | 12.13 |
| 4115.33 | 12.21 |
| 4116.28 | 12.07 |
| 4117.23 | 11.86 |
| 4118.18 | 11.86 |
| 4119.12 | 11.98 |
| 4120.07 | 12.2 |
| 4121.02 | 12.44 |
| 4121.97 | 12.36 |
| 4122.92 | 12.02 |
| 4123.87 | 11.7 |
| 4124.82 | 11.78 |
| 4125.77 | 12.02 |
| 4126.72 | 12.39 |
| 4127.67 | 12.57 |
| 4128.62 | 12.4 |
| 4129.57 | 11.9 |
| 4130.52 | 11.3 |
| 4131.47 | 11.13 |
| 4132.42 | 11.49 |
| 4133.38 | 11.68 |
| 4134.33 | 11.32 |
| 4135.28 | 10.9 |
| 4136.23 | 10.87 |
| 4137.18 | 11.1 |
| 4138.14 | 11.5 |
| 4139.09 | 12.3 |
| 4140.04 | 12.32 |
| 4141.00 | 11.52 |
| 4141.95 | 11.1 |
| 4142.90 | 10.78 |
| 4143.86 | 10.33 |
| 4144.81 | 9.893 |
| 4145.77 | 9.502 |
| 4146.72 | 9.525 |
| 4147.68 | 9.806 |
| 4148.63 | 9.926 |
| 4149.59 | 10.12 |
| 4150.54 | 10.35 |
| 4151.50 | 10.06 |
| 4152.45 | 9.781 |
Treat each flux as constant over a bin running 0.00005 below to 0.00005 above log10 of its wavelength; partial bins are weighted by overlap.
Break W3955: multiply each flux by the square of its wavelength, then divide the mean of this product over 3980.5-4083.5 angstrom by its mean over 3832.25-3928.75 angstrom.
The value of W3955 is 1.72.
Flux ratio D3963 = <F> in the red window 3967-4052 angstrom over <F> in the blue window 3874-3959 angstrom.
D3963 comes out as 1.46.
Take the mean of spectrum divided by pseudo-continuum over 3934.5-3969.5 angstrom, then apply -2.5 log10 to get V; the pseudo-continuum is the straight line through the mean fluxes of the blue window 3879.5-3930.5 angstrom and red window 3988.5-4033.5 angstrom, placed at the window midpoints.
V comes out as 0.392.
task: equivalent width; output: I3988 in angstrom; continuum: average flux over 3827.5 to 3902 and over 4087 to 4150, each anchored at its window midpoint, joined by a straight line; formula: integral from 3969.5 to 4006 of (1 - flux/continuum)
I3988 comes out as -4.5 angstrom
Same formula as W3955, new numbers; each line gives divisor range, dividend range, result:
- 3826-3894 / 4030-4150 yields 2.00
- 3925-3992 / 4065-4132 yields 1.67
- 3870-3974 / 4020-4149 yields 1.73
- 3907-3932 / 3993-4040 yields 1.56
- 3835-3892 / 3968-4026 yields 1.74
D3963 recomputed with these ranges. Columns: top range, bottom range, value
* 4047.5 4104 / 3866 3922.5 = 1.41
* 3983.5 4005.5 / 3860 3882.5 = 1.59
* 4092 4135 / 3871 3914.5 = 1.44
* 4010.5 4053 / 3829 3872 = 1.97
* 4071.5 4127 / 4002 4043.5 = 0.93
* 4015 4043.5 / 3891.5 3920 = 1.40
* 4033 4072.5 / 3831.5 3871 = 1.82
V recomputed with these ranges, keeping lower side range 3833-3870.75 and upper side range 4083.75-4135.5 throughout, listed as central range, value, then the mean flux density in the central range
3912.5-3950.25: 0.148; 6.83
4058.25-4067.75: 0.028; 10.2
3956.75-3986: 0.175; 7.37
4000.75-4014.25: -0.250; 11.8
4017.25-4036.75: -0.243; 12.1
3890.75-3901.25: -0.155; 8.26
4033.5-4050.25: -0.185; 11.9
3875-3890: 0.032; 6.69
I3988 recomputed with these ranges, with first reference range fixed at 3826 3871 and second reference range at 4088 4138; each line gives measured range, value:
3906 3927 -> -3.88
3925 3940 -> 5.37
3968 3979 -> 2.57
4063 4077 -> -0.83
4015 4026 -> -3.92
